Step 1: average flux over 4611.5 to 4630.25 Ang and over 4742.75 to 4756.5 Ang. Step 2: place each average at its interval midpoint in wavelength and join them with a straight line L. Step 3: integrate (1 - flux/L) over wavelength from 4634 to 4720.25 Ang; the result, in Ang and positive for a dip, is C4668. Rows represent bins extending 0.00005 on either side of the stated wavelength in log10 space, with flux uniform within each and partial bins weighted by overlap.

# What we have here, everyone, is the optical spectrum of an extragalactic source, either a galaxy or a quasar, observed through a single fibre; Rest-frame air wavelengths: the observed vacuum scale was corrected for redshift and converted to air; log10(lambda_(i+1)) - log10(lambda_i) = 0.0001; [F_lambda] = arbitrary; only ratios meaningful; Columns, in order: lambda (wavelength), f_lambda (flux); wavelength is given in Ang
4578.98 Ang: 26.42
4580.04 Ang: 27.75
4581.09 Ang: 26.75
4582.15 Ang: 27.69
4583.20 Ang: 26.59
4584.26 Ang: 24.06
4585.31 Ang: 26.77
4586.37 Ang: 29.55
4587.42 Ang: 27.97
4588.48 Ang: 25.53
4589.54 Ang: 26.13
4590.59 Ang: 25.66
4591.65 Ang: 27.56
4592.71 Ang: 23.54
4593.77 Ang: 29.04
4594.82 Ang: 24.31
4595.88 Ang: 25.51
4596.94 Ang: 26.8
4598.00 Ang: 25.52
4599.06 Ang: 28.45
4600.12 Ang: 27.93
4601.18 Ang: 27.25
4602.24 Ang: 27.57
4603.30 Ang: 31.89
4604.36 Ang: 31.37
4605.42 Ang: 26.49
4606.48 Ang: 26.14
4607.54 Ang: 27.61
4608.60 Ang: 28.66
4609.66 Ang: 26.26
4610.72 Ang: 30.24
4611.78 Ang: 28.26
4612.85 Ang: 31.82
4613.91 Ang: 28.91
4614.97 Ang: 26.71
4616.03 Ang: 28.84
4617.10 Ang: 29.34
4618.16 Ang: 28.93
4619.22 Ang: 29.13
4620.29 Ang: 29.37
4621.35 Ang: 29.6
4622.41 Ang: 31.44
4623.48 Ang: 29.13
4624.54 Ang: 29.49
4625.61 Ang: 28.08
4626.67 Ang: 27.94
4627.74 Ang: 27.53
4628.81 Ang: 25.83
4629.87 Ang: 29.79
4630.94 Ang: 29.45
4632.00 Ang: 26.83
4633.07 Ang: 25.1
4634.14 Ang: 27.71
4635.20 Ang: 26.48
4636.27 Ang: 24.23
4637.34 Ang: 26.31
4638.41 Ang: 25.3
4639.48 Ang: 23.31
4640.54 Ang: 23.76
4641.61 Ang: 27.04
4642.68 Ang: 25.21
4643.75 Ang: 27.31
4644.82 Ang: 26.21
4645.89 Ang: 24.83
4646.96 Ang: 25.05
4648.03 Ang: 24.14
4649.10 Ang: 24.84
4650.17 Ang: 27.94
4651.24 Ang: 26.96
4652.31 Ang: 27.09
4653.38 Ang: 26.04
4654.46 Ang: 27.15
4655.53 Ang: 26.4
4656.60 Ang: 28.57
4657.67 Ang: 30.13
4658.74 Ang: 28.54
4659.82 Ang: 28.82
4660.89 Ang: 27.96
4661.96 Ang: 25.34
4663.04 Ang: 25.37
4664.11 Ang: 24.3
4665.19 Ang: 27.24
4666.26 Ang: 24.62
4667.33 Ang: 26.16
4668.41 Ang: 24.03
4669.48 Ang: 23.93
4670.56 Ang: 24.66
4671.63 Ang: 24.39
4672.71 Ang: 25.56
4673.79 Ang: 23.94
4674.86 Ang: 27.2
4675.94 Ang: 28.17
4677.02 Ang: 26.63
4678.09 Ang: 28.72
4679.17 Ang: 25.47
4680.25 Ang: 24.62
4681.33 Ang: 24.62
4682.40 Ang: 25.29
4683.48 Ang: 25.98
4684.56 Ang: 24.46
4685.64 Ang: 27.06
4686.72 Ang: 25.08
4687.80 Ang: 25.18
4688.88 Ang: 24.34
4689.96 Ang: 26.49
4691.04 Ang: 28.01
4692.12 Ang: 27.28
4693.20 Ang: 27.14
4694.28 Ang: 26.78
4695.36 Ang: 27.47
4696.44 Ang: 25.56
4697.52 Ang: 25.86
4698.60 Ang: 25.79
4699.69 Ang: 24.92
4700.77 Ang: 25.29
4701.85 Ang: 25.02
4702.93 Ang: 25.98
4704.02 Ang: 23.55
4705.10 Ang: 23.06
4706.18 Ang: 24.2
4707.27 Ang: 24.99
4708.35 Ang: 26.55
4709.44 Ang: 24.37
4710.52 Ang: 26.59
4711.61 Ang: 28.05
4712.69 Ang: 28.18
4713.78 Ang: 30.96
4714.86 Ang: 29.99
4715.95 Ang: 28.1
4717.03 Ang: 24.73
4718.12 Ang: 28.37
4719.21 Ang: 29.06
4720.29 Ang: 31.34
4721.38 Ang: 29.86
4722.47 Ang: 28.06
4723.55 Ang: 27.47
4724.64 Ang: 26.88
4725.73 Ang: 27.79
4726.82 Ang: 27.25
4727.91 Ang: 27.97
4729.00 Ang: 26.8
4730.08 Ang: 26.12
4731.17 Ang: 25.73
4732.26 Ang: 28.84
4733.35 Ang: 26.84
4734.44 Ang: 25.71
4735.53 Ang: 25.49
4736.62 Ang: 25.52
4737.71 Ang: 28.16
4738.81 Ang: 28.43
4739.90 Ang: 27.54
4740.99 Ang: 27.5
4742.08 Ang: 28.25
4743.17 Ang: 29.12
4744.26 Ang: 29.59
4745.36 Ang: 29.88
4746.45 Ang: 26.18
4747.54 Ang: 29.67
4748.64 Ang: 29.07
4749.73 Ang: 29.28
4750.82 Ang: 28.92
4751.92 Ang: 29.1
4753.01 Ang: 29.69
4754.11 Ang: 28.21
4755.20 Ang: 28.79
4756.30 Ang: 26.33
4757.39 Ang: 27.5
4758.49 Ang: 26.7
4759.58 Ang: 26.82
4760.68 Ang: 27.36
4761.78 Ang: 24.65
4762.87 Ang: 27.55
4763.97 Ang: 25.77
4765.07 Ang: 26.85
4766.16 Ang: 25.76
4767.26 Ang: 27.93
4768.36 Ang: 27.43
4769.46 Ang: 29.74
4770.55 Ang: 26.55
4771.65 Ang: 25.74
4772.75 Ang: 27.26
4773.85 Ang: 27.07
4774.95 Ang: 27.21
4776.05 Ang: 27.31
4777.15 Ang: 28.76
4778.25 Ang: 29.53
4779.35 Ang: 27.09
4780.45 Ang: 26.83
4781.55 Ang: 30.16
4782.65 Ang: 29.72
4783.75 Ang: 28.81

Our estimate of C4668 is 8.0 Ang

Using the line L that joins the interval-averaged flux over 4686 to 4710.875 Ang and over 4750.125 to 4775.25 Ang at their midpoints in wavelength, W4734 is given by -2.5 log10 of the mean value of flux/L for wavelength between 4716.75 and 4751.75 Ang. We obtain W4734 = -0.05 mag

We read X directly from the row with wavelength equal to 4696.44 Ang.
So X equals 25.56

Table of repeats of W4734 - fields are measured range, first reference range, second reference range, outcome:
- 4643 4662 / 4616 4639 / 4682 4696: 0.01 mag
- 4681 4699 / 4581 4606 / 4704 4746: 0.05 mag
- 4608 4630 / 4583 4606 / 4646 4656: -0.08 mag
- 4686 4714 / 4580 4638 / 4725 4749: 0.07 mag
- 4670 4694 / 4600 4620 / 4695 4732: 0.06 mag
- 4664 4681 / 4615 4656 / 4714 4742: 0.07 mag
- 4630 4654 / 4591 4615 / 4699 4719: 0.05 mag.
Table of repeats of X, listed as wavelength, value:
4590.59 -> 25.66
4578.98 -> 26.42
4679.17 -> 25.47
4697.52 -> 25.86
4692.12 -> 27.28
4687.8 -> 25.18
